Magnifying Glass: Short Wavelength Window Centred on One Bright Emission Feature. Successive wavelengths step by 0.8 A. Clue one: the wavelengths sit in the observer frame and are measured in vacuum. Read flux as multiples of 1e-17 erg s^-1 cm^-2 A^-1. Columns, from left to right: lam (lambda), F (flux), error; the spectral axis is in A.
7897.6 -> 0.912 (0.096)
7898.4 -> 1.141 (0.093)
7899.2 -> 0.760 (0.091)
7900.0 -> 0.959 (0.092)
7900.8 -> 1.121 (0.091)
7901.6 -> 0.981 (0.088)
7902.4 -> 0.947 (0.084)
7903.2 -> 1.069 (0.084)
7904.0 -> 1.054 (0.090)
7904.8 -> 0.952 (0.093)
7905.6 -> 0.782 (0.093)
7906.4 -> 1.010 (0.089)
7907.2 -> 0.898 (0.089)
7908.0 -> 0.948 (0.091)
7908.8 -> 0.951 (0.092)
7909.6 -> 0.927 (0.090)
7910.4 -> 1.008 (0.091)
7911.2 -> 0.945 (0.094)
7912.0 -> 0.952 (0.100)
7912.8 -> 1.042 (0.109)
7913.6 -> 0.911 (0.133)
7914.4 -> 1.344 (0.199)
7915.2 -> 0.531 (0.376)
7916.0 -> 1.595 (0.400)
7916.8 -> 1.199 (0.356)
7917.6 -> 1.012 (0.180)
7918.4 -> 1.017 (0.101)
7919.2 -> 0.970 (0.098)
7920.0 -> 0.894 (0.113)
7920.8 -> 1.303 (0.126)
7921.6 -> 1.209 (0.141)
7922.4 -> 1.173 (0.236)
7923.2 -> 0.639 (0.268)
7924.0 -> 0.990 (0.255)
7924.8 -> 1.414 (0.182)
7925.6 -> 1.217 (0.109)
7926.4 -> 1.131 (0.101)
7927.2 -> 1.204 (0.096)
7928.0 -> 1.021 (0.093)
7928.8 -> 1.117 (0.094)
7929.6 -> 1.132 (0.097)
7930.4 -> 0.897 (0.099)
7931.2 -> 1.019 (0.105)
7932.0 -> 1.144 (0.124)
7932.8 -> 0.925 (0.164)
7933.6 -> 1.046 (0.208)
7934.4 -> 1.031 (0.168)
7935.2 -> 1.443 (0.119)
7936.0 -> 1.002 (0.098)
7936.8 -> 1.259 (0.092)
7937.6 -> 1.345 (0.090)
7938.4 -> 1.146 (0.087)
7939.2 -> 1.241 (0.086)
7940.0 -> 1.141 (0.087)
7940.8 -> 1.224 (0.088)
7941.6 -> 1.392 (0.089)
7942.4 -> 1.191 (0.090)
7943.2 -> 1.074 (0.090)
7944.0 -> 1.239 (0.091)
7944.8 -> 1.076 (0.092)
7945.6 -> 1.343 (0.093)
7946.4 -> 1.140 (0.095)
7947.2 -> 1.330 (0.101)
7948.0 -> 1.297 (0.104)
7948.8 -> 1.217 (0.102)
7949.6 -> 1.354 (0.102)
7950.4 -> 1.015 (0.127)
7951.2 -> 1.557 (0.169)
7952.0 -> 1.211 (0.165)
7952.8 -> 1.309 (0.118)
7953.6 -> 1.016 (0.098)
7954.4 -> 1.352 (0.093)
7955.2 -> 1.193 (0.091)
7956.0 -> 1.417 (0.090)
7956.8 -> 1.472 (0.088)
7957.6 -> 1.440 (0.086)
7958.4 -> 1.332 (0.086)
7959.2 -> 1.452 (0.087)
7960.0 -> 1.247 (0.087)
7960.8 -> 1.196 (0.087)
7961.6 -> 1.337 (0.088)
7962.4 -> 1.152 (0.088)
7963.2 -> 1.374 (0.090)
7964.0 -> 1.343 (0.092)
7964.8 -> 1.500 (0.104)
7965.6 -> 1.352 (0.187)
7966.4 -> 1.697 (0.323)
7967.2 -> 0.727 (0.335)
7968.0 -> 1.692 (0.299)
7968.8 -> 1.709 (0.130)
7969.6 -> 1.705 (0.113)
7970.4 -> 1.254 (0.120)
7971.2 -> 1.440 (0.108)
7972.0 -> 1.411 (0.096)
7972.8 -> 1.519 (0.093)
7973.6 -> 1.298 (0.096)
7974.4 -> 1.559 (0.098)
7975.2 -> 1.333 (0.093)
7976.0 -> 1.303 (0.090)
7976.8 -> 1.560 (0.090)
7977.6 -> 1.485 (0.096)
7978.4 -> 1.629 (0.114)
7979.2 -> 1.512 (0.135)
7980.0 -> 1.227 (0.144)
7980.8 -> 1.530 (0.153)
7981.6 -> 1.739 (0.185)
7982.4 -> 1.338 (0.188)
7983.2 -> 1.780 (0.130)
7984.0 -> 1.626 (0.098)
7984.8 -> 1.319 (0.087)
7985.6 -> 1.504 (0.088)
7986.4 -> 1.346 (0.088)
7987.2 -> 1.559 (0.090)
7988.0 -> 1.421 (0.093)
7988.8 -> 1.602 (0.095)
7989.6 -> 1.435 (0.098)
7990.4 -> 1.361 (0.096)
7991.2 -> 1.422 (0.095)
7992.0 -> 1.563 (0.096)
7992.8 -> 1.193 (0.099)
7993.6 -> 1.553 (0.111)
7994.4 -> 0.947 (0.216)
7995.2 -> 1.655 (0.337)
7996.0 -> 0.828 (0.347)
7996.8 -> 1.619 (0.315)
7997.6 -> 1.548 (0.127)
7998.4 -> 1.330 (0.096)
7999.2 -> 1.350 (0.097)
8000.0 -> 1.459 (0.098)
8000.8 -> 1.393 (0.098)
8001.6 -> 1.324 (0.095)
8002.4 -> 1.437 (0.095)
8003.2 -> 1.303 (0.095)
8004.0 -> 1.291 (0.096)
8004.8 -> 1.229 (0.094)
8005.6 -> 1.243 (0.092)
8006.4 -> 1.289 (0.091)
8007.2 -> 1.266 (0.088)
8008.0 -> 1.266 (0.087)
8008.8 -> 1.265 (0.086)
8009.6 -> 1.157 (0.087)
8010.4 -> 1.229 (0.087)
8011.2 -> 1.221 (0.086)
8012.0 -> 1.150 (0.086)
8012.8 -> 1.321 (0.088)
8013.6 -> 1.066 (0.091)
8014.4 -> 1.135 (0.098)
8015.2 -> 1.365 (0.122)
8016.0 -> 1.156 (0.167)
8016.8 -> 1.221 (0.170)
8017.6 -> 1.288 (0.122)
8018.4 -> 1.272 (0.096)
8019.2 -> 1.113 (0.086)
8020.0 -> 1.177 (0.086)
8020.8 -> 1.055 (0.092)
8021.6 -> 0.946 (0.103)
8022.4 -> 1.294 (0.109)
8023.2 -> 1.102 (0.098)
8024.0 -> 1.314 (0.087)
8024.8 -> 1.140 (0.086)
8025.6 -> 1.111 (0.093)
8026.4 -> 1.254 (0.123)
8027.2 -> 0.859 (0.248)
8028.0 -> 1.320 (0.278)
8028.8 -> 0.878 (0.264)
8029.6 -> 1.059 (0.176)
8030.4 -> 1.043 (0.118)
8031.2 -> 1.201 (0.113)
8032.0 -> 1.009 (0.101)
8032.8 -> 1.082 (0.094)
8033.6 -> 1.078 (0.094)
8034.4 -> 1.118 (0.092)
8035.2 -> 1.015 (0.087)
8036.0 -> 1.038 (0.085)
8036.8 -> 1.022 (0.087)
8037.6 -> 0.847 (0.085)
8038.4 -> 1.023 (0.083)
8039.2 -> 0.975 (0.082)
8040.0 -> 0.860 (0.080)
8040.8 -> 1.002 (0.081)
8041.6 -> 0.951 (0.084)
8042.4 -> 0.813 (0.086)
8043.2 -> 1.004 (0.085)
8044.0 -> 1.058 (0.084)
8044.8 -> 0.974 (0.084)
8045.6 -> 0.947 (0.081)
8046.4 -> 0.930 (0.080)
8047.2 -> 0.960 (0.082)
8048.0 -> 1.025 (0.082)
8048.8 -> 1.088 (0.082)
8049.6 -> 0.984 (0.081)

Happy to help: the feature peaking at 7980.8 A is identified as Mg II 2798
